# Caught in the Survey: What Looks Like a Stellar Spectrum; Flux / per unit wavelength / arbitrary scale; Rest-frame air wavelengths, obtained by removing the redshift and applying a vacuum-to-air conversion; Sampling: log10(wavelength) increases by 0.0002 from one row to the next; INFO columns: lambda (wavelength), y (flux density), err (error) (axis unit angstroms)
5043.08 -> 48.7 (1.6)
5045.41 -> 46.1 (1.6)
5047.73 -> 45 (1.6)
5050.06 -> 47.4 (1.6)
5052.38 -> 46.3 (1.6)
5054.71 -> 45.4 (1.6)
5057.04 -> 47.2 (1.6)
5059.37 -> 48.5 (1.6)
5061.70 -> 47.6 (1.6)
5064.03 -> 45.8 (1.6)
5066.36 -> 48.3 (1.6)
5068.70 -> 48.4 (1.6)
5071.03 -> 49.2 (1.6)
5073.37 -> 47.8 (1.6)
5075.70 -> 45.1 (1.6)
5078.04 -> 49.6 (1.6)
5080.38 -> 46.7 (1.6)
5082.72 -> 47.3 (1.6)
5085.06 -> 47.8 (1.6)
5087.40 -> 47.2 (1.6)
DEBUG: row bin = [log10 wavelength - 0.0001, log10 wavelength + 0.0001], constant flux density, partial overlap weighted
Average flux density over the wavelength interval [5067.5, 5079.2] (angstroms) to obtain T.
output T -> 48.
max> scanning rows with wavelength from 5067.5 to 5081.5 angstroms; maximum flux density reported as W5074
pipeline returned 49.6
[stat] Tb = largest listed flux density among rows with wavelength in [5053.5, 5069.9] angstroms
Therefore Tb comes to 48.5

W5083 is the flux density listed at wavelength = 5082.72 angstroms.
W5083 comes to 47.3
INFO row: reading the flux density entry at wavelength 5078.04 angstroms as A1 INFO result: 49.6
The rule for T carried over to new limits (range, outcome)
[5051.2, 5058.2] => 46.3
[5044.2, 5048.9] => 45.5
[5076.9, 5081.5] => 48.1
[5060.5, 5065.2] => 46.8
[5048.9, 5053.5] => 46.9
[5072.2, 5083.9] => 47.3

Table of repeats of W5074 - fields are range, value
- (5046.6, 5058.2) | 47.4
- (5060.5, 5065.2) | 47.6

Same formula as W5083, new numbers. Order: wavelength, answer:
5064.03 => 45.8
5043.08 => 48.7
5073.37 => 47.8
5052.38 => 46.3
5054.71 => 45.4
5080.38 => 46.7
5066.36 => 48.3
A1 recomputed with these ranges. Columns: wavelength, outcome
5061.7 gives 47.6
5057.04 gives 47.2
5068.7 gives 48.4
